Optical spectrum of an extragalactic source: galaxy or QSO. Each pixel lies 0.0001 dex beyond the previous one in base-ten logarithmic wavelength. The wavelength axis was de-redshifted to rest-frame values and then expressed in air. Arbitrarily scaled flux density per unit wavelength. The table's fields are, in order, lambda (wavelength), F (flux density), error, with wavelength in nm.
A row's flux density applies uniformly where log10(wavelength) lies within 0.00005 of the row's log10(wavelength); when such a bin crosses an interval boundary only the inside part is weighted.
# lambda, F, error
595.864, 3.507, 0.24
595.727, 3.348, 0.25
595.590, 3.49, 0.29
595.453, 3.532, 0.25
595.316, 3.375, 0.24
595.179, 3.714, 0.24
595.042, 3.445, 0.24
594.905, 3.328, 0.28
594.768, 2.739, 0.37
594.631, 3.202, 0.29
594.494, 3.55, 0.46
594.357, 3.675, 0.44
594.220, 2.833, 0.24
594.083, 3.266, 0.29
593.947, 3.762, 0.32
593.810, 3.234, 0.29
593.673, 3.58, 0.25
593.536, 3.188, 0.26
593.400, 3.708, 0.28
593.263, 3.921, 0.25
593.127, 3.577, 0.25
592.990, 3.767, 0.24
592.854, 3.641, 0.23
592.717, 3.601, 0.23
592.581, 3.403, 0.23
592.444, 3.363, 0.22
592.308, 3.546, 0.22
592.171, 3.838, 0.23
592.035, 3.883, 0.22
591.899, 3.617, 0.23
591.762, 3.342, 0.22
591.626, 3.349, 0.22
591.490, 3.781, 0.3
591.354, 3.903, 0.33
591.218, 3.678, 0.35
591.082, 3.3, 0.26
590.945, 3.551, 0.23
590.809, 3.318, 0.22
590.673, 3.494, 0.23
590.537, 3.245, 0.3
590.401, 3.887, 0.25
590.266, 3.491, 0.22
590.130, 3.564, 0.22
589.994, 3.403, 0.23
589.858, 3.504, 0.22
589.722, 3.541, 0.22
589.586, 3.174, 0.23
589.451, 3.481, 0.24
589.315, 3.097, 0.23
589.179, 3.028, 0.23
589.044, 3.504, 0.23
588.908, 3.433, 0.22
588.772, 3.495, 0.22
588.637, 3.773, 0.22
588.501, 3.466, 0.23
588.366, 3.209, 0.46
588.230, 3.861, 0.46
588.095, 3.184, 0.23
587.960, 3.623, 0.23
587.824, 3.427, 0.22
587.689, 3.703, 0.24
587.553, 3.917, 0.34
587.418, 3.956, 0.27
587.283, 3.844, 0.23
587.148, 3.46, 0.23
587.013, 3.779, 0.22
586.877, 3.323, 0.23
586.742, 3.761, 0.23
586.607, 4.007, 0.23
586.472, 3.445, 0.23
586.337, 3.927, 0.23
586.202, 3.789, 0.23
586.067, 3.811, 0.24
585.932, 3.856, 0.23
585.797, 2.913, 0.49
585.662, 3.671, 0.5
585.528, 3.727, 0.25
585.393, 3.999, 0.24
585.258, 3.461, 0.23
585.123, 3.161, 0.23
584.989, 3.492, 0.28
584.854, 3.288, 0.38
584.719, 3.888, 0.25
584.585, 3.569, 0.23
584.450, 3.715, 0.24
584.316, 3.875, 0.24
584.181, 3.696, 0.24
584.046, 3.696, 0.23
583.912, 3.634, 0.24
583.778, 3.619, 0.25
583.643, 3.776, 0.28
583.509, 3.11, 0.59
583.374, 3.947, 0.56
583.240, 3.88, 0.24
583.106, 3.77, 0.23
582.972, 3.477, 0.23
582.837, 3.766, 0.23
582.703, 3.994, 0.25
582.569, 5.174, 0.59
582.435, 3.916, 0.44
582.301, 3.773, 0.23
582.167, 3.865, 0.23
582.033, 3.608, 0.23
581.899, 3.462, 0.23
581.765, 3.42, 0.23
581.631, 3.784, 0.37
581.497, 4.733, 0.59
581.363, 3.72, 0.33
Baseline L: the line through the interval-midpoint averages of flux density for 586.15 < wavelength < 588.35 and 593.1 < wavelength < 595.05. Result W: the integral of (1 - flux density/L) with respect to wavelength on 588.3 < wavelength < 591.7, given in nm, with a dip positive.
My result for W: 0.09 nm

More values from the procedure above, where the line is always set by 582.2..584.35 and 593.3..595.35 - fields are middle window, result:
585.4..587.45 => 0.00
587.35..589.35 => 0.06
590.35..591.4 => -0.01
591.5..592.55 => -0.03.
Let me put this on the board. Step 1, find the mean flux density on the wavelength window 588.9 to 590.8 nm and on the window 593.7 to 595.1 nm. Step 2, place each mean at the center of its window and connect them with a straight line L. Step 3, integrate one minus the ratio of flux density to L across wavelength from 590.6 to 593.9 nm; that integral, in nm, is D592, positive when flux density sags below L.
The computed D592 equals -0.204 nm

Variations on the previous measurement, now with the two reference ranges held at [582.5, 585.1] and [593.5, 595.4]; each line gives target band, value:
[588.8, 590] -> 0.063 nm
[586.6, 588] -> -0.031 nm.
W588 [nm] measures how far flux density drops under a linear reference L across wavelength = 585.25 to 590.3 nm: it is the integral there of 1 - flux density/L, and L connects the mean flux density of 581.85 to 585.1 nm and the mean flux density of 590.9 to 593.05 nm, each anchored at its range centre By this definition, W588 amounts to 0.14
